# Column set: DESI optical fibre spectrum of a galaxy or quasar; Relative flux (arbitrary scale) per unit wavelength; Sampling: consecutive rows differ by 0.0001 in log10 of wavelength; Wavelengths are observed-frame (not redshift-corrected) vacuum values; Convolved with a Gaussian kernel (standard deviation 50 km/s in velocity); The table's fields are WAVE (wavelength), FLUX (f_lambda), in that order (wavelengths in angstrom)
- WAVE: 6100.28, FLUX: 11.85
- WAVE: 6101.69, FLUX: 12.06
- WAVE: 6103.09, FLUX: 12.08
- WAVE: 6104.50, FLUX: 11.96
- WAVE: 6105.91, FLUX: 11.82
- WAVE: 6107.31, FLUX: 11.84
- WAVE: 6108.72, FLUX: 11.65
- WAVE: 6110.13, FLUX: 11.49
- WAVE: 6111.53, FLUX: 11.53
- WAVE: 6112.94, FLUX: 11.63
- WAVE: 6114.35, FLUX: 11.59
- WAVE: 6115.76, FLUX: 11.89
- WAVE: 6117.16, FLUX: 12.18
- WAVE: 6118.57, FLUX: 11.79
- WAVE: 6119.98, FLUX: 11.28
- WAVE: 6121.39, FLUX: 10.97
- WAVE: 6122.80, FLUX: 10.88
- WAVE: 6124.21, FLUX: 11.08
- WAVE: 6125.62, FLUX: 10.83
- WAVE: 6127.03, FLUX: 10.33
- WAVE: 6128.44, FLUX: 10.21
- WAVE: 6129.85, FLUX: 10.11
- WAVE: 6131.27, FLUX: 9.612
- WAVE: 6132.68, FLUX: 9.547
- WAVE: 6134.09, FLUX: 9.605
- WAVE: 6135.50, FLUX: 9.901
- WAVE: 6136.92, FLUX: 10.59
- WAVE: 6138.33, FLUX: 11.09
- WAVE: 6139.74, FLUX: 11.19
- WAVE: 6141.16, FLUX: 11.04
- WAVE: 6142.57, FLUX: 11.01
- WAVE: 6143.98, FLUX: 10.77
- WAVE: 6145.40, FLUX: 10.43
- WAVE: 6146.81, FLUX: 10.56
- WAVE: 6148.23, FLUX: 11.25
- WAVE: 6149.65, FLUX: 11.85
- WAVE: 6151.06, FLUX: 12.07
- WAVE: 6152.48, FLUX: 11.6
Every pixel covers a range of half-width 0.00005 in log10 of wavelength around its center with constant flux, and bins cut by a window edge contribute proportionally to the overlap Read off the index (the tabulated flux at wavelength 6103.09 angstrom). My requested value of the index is 12.08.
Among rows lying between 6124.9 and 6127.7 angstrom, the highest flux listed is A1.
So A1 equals 10.83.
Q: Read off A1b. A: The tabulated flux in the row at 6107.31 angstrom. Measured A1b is 11.84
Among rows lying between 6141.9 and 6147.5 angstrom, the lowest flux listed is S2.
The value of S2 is 10.43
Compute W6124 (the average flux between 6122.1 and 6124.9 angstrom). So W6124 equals 11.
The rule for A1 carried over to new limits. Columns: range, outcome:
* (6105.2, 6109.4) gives 11.84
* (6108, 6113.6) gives 11.65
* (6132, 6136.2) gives 9.901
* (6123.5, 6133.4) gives 11.08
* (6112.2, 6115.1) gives 11.63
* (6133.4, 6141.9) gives 11.19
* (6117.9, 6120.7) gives 11.79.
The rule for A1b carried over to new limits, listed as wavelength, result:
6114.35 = 11.59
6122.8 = 10.88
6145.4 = 10.43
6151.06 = 12.07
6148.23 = 11.25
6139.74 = 11.19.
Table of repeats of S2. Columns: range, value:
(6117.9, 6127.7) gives 10.33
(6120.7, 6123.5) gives 10.88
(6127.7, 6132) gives 9.612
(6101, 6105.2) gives 11.96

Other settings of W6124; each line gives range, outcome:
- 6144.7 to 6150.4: 11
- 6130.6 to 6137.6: 9.85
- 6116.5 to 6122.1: 11.5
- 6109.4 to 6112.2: 11.5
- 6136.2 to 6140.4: 11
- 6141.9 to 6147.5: 10.7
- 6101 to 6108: 12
